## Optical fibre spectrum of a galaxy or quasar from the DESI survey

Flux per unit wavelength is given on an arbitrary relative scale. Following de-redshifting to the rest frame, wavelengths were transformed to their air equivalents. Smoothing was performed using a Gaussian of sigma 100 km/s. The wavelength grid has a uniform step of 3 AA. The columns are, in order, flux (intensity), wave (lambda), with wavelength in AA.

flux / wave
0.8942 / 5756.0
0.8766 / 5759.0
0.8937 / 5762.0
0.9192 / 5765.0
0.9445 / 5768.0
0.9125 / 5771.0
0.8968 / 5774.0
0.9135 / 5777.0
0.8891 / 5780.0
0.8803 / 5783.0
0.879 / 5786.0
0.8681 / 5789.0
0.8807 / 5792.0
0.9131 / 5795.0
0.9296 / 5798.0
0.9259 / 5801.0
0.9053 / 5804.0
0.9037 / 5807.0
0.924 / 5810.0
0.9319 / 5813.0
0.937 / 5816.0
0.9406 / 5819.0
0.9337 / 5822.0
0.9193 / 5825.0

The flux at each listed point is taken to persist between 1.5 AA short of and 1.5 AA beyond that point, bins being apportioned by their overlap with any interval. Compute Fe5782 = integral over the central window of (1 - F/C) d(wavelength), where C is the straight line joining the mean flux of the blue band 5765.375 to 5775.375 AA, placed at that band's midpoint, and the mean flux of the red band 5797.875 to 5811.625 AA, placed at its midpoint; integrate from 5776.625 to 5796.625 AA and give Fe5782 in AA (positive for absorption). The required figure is 0.6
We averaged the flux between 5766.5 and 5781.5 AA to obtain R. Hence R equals 0.911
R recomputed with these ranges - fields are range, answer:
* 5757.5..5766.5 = 0.897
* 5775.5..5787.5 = 0.89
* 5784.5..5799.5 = 0.894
